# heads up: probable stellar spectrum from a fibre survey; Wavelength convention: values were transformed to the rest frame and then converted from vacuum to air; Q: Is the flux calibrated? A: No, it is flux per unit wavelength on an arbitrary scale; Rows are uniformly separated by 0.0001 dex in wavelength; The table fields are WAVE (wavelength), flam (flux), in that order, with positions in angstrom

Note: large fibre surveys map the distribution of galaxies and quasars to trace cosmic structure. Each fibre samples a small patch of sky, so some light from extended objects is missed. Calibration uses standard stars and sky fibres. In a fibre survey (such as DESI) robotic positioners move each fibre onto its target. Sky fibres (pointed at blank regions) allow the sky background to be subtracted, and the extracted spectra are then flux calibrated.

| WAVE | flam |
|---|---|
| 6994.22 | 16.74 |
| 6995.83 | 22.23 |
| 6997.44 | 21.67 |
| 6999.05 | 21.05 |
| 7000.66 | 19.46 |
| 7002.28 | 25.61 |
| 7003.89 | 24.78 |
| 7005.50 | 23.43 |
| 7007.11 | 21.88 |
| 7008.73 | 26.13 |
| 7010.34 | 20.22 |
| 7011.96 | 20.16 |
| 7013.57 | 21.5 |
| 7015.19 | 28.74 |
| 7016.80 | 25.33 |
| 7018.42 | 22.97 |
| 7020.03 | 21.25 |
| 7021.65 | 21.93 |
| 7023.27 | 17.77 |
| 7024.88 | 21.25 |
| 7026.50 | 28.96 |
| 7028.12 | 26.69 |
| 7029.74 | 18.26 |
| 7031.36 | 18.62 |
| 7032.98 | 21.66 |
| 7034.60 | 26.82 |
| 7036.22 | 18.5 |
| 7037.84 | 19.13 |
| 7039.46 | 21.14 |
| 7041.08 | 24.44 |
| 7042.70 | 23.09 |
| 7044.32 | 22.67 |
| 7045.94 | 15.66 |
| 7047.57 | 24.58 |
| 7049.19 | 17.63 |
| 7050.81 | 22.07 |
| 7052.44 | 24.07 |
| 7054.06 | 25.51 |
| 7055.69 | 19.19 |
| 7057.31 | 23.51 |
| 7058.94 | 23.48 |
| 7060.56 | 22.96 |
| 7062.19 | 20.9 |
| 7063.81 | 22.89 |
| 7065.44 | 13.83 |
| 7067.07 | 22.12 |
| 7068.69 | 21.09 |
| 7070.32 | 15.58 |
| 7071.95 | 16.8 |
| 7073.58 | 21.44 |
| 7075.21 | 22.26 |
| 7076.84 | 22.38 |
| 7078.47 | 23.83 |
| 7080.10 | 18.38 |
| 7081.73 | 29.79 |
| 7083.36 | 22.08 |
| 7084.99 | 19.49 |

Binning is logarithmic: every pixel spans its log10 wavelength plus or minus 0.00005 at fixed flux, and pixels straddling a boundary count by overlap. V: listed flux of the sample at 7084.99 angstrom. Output 19.49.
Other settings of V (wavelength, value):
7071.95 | 16.8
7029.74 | 18.26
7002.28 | 25.61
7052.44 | 24.07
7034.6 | 26.82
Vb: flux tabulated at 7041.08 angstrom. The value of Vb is 24.44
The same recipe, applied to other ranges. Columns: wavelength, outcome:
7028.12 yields 26.69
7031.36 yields 18.62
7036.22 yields 18.5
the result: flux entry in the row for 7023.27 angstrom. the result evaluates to 17.77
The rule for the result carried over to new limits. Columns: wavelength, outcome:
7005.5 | 23.43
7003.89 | 24.78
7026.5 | 28.96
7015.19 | 28.74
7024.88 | 21.25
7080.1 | 18.38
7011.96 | 20.16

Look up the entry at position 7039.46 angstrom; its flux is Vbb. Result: 21.14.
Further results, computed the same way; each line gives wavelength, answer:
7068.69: 21.09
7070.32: 15.58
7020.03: 21.25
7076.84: 22.38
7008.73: 26.13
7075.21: 22.26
